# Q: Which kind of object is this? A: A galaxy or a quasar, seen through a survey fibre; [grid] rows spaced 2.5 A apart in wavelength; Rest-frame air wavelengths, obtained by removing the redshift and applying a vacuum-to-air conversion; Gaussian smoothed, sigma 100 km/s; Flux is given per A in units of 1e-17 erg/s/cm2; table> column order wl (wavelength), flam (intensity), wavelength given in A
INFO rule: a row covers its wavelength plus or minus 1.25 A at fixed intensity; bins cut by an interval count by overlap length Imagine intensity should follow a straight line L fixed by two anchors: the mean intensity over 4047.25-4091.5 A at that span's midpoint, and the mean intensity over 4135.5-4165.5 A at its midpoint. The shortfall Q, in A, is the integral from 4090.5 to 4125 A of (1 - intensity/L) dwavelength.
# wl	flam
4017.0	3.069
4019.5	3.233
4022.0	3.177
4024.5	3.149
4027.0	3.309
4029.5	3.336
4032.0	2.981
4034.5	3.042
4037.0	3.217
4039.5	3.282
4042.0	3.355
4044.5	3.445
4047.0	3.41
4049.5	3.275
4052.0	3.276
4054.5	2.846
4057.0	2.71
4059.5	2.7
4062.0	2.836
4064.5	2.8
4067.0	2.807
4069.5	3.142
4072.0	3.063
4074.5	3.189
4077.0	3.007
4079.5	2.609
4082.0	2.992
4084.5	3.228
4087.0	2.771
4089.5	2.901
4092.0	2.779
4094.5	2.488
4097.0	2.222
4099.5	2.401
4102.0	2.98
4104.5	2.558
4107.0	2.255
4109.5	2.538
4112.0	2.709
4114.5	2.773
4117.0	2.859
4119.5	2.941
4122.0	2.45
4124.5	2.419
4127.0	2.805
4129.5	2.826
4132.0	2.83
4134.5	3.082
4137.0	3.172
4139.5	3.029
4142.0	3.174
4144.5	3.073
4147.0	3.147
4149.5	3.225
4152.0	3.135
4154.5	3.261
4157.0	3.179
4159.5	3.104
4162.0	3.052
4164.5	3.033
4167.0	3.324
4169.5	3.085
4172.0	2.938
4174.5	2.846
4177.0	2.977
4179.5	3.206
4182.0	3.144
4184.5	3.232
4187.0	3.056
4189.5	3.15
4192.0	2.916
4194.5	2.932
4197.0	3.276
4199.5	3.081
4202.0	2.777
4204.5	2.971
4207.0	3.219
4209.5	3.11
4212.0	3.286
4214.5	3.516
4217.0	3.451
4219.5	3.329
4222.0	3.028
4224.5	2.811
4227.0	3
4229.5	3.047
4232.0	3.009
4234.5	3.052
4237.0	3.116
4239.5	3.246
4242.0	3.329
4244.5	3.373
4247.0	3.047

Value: 5.0 A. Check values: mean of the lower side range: 2.96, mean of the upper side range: 3.13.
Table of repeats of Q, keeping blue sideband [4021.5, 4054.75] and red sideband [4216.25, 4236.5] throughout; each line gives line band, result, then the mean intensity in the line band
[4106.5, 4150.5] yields 4.21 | 2.86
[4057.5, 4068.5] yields 1.45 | 2.79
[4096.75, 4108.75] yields 2.54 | 2.51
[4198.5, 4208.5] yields 0.29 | 3.01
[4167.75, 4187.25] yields 0.34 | 3.07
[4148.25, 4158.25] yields -0.19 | 3.2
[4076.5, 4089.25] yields 1.13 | 2.91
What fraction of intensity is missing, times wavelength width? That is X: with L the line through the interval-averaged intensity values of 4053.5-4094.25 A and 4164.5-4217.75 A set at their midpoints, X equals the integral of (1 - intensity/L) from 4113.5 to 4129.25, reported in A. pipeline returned 1.4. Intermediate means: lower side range 2.89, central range 2.71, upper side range 3.11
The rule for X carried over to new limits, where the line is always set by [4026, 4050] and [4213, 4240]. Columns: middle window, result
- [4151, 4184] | 0.8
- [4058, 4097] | 4.5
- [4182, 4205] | 0.8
